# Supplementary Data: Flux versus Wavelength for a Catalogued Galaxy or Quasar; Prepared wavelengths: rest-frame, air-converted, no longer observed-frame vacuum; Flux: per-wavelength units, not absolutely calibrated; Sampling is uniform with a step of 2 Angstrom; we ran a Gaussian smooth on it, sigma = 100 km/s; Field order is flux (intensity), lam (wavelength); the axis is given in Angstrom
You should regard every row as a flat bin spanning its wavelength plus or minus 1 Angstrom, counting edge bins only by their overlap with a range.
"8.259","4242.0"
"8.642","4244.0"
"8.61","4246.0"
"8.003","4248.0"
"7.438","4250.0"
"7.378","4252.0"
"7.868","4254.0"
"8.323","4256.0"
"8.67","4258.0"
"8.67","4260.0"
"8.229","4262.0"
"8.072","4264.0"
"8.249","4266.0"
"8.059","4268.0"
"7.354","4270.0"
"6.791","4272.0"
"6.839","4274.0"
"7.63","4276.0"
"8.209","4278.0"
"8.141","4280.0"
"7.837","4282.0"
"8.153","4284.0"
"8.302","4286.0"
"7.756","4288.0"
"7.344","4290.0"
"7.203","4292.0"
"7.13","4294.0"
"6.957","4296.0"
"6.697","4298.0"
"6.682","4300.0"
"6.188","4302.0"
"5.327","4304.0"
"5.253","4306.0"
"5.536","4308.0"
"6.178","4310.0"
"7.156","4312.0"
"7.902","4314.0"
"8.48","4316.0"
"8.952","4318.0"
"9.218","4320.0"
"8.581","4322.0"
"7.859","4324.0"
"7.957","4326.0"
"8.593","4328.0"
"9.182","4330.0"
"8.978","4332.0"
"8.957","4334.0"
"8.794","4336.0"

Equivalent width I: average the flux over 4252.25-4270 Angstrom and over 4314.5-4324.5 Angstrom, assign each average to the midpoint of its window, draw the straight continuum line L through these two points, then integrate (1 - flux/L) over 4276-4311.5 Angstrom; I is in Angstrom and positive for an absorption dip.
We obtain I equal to 5.91 Angstrom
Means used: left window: 8.18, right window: 8.62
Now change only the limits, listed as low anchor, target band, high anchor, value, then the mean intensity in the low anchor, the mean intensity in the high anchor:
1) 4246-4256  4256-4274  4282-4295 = -0.45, 7.83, 7.66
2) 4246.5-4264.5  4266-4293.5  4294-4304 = -1.73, 8.09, 6.55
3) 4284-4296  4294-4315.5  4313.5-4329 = 4.06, 7.55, 8.46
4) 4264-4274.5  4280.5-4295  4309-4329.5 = 0.12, 7.55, 8.11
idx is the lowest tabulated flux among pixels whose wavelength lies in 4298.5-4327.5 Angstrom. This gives 5.253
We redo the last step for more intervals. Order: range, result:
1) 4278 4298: 6.697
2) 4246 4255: 7.378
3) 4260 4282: 6.791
